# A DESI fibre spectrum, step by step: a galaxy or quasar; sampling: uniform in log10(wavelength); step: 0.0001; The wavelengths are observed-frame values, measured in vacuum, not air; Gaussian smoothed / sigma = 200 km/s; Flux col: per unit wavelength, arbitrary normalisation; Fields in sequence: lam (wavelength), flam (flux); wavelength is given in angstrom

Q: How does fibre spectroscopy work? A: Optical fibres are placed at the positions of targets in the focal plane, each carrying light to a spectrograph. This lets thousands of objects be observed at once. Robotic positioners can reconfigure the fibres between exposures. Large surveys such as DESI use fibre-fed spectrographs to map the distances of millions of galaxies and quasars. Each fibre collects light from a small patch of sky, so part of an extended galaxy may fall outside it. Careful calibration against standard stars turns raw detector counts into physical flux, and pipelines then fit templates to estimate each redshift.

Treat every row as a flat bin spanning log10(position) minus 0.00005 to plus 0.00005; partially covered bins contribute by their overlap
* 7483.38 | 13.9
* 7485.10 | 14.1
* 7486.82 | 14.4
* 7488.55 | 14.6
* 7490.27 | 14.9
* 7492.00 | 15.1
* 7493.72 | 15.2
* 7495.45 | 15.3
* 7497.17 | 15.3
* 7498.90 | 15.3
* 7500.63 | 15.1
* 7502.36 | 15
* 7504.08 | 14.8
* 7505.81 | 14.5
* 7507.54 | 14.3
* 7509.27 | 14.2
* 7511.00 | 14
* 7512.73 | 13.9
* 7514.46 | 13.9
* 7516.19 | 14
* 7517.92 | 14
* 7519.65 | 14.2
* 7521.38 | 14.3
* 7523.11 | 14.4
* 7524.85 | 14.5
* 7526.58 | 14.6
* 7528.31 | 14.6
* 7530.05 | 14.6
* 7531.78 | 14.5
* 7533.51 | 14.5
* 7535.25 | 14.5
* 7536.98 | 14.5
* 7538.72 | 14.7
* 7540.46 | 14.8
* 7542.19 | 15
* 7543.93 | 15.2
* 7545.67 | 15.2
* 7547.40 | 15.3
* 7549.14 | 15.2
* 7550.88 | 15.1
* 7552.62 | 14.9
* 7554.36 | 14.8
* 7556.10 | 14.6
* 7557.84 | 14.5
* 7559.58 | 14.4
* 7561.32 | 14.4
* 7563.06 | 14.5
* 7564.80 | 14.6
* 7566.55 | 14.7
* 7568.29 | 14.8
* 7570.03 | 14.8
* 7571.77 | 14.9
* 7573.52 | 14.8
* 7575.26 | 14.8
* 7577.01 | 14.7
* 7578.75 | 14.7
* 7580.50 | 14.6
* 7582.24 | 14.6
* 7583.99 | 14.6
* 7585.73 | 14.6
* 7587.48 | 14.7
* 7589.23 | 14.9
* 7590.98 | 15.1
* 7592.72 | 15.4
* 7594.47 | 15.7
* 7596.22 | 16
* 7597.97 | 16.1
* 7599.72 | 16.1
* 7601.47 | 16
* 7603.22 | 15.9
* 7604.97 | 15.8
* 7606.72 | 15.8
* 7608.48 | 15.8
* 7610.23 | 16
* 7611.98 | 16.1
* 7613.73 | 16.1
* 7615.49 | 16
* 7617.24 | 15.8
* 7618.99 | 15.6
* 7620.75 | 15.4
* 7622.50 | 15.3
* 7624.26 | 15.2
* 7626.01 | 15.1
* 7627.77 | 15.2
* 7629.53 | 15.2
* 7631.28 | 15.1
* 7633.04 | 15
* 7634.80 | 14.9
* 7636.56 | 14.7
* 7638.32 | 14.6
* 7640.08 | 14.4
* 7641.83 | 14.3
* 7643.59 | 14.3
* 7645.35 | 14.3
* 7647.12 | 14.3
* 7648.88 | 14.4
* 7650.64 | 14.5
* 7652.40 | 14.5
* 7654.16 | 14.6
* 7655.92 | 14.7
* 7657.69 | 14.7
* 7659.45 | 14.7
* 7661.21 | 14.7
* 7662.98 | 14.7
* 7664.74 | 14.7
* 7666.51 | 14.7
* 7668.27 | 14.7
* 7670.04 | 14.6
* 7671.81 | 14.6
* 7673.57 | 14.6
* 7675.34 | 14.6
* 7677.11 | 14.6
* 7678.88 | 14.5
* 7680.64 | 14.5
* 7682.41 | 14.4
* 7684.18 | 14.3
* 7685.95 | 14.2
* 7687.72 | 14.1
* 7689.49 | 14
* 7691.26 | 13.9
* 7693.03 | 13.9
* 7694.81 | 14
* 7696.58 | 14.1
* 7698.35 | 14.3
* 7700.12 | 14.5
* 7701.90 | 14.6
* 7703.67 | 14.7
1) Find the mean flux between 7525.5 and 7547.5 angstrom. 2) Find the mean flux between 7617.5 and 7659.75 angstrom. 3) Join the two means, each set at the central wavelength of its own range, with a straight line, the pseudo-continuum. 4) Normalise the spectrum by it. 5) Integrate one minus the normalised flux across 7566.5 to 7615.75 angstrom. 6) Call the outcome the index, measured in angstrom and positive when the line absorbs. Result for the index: -1.8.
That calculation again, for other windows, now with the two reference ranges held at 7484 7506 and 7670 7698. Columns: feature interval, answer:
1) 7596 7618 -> -2.15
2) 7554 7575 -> 0.04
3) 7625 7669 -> -0.82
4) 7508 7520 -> 0.65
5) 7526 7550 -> -0.07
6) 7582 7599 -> -0.71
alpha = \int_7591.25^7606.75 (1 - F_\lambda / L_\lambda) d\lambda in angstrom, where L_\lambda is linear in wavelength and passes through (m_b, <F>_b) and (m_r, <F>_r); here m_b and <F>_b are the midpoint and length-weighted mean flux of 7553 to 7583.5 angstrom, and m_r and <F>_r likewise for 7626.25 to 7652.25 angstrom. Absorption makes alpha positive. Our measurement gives -1.2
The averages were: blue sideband 14.7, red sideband 14.7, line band 15.8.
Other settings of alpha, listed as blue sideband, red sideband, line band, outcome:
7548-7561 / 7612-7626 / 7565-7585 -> 0.4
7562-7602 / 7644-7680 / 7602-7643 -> -1.5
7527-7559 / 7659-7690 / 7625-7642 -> -0.3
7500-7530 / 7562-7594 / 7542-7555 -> -0.5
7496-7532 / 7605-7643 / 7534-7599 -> 0.0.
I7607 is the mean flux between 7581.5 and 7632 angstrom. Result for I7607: 15.5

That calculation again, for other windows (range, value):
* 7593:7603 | 15.9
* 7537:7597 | 14.9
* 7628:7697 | 14.5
